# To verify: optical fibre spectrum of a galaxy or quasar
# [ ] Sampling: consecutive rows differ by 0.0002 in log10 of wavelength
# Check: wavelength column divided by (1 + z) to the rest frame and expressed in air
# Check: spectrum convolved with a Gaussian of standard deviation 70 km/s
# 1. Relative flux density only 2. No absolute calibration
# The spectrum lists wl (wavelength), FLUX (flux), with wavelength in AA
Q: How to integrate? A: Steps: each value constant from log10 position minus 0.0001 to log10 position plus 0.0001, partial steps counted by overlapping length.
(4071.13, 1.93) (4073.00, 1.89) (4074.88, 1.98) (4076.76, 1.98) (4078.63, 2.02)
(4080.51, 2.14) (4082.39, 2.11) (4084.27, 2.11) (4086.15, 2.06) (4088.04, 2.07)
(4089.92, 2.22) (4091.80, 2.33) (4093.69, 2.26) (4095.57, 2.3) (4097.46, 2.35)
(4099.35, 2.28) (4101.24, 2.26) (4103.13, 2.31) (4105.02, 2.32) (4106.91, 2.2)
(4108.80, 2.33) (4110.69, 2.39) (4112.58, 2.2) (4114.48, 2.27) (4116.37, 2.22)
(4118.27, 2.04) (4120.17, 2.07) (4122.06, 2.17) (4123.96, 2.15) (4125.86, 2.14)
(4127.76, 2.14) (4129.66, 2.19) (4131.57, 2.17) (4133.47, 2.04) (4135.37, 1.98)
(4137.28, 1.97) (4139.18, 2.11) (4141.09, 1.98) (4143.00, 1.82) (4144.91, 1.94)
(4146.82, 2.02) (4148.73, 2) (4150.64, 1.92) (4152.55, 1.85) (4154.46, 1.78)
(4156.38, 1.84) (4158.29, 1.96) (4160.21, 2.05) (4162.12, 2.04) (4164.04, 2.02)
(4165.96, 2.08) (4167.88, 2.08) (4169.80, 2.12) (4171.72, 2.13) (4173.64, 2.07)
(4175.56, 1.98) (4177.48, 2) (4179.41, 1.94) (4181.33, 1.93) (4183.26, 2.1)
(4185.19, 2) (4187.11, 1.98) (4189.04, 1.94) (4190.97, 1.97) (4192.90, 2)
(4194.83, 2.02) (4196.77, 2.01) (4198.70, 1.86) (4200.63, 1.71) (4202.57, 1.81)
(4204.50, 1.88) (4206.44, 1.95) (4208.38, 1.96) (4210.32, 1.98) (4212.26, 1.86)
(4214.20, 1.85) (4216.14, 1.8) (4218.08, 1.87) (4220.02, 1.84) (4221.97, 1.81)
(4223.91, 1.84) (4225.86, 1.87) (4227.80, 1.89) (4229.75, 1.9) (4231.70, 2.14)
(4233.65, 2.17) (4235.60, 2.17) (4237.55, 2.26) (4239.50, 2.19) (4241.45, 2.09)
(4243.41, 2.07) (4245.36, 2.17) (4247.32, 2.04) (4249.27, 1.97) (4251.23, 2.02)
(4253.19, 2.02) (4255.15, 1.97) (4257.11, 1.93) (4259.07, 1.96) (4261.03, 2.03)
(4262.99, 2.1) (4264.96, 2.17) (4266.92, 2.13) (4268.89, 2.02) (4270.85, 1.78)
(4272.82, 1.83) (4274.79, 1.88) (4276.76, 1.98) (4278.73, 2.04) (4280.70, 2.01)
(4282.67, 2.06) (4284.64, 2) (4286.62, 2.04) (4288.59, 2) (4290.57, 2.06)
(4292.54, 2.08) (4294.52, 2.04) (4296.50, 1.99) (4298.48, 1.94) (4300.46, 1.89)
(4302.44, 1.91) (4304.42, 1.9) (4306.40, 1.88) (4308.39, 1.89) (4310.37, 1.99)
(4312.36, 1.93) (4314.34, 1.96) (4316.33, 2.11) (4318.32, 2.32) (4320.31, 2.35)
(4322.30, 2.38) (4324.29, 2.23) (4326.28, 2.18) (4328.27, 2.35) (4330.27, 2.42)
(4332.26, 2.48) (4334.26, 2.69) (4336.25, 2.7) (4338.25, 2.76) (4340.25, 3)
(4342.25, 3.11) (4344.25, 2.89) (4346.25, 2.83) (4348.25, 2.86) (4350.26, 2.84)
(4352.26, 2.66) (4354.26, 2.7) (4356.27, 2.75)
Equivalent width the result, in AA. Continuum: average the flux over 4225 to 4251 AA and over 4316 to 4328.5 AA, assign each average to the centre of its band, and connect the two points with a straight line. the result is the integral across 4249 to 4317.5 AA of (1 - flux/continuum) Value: 6.1 AA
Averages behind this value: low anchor 2.07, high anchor 2.28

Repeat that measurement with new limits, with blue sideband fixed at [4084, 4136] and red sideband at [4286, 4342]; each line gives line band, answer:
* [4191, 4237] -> 5.8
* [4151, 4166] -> 1.8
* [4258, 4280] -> 2.1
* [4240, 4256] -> 1.1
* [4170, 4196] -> 2.3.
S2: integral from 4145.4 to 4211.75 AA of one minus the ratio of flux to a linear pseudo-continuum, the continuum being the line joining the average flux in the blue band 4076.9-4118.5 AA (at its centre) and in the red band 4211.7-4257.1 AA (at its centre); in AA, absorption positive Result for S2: 3.6 AA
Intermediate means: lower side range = 2.22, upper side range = 1.99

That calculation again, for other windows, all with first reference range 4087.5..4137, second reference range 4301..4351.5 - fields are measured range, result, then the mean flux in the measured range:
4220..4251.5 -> 3.9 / 2.03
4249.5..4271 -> 2.9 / 2.02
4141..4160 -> 2.8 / 1.91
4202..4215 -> 2.2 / 1.9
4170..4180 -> 1.0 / 2.03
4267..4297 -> 4.6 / 1.99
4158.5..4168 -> 0.9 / 2.04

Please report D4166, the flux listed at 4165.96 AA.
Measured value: 2.08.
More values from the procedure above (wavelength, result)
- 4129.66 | 2.19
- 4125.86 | 2.14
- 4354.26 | 2.7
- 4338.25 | 2.76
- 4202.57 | 1.81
